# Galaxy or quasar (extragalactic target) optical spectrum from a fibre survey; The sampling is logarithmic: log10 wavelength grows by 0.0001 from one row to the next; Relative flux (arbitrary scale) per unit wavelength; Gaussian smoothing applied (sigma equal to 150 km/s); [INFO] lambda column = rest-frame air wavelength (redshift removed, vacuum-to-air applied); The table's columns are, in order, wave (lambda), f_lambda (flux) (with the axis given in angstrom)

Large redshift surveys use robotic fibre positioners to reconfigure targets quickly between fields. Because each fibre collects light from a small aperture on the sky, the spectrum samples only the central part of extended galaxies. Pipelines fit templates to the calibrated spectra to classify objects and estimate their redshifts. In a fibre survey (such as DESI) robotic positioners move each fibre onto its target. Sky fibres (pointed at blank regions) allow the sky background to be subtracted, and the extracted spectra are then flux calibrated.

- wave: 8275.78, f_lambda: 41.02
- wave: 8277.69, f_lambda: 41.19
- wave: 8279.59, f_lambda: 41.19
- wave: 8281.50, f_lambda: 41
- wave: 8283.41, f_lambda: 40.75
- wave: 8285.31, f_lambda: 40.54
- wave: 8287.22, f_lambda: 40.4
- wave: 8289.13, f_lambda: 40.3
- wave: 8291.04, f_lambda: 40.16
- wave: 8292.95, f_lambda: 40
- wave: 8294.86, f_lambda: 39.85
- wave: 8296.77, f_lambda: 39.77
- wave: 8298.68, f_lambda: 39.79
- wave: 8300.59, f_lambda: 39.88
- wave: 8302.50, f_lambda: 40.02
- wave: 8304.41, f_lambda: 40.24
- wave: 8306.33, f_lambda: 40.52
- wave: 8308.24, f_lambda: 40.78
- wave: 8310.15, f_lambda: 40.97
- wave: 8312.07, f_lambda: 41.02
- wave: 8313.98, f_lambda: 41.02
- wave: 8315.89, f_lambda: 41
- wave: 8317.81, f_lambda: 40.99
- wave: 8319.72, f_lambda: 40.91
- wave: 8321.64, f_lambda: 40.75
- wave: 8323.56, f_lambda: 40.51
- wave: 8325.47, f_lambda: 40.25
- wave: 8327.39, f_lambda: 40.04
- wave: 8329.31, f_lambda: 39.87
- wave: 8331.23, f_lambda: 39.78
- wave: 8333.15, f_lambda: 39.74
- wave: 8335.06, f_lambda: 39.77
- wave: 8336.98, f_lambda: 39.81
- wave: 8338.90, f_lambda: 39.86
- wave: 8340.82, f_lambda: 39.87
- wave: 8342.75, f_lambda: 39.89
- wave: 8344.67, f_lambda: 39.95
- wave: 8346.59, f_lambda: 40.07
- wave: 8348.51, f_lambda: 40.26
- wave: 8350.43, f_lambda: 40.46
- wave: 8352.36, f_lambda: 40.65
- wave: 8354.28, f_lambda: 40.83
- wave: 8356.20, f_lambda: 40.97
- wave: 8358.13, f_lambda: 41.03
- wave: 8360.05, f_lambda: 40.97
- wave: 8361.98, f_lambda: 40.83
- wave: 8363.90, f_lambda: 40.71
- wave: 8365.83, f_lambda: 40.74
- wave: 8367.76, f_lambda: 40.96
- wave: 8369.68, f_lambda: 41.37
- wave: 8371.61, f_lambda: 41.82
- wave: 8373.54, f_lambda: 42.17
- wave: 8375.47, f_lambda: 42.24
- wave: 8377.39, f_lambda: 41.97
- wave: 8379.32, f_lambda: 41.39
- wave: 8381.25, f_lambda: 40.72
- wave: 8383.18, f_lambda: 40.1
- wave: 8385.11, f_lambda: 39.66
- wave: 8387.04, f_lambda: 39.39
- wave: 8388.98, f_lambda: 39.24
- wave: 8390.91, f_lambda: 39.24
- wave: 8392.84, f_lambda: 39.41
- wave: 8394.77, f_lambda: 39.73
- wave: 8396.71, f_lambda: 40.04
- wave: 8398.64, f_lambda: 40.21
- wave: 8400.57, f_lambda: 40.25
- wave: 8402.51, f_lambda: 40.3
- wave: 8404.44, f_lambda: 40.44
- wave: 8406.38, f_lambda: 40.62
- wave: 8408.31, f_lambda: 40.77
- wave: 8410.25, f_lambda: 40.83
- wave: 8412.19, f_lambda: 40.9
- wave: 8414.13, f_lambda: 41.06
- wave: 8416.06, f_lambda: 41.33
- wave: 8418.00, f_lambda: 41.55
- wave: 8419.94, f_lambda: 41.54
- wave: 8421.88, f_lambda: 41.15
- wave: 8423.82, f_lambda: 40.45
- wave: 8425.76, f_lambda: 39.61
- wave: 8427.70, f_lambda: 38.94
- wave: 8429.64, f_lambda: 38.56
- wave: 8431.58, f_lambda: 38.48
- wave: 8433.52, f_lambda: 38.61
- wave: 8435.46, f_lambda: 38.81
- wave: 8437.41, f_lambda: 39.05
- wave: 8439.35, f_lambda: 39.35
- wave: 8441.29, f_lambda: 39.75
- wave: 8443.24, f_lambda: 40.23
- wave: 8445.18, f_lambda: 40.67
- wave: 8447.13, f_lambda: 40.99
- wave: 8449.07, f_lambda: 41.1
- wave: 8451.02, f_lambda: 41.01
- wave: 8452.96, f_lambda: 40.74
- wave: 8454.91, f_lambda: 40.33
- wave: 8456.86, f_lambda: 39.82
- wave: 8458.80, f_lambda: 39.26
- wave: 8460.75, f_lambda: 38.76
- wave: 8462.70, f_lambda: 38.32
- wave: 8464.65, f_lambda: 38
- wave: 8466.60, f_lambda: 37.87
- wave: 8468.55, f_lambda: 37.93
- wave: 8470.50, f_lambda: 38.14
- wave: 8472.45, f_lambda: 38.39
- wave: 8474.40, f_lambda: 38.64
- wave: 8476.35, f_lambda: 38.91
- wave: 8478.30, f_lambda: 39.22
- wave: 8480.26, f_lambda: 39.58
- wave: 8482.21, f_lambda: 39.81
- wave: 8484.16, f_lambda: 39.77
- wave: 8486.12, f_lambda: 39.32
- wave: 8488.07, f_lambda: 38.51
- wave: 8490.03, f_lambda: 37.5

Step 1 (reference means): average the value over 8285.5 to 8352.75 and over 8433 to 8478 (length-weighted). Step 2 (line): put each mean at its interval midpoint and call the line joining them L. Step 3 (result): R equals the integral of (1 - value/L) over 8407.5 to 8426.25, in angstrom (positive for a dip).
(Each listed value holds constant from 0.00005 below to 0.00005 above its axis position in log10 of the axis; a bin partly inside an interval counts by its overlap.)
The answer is -0.6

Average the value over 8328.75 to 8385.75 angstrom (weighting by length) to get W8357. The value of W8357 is 40.6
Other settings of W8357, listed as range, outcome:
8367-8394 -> 40.7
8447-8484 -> 39.3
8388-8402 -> 39.7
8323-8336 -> 40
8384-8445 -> 40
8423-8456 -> 39.8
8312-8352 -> 40.3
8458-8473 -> 38.3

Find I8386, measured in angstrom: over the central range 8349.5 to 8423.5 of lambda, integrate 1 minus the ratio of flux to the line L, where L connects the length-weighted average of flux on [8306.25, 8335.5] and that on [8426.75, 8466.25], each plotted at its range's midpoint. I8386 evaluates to -1.35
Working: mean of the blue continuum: 40.5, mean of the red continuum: 39.5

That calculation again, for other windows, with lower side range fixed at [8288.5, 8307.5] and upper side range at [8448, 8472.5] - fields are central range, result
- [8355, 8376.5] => -0.8 angstrom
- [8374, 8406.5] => -0.6 angstrom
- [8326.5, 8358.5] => -0.3 angstrom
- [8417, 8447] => -0.3 angstrom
